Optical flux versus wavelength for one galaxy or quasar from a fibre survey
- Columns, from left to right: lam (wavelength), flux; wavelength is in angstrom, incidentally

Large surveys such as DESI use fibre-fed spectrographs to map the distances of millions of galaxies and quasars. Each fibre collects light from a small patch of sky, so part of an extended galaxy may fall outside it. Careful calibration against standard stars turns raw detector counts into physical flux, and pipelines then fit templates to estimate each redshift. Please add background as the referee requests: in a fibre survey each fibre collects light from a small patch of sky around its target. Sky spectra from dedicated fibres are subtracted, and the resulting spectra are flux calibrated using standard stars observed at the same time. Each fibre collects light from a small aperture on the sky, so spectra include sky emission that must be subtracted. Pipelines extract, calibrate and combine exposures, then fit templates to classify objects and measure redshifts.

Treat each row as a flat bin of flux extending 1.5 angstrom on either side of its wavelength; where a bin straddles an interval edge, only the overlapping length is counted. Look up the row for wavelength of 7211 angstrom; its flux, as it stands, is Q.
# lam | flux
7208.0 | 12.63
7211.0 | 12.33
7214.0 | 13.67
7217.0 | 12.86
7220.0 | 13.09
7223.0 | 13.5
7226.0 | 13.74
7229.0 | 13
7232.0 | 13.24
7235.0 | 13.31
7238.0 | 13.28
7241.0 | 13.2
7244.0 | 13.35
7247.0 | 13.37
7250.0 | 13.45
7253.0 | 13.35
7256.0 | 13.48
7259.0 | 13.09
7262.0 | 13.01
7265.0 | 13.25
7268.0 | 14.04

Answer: 12.33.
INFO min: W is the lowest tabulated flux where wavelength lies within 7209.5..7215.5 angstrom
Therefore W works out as 12.33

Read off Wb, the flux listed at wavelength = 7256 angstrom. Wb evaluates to 13.48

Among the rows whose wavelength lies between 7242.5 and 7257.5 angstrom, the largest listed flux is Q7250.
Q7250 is 13.48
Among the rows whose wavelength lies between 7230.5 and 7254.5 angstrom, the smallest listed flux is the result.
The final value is 13.2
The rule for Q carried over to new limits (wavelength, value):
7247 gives 13.37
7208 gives 12.63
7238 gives 13.28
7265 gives 13.25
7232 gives 13.24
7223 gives 13.5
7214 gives 13.67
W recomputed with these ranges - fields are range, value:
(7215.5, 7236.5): 12.86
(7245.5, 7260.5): 13.09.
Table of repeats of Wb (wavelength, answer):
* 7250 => 13.45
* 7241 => 13.2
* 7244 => 13.35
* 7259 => 13.09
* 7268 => 14.04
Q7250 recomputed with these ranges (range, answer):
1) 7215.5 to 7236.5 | 13.74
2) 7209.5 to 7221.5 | 13.67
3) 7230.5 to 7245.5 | 13.35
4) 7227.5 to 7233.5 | 13.24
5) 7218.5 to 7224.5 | 13.5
